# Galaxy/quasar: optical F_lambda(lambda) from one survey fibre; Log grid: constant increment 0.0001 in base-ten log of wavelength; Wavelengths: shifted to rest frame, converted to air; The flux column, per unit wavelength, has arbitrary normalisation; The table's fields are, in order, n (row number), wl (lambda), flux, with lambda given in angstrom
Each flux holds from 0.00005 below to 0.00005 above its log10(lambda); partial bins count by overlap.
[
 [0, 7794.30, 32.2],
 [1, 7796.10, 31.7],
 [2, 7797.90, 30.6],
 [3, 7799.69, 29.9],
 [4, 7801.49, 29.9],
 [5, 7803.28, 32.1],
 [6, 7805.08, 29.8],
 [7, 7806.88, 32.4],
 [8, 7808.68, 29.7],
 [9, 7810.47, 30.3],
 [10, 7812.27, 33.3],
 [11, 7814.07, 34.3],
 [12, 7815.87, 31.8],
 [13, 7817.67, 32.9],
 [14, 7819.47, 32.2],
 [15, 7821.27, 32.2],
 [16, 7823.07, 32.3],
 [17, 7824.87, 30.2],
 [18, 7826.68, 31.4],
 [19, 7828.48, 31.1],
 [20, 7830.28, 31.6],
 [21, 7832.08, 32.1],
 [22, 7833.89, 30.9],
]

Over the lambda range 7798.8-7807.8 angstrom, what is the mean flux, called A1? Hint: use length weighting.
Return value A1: 30.8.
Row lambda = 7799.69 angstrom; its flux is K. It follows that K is 29.9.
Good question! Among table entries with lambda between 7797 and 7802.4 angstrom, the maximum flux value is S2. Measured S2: 30.6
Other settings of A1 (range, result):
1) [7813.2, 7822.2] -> 32.7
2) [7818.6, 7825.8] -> 31.7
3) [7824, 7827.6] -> 30.8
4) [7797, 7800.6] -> 30.2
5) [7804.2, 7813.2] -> 31.1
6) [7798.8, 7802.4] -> 29.9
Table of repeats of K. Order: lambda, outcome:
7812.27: 33.3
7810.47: 30.3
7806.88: 32.4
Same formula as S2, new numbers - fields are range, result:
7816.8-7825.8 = 32.9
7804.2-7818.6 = 34.3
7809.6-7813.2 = 33.3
